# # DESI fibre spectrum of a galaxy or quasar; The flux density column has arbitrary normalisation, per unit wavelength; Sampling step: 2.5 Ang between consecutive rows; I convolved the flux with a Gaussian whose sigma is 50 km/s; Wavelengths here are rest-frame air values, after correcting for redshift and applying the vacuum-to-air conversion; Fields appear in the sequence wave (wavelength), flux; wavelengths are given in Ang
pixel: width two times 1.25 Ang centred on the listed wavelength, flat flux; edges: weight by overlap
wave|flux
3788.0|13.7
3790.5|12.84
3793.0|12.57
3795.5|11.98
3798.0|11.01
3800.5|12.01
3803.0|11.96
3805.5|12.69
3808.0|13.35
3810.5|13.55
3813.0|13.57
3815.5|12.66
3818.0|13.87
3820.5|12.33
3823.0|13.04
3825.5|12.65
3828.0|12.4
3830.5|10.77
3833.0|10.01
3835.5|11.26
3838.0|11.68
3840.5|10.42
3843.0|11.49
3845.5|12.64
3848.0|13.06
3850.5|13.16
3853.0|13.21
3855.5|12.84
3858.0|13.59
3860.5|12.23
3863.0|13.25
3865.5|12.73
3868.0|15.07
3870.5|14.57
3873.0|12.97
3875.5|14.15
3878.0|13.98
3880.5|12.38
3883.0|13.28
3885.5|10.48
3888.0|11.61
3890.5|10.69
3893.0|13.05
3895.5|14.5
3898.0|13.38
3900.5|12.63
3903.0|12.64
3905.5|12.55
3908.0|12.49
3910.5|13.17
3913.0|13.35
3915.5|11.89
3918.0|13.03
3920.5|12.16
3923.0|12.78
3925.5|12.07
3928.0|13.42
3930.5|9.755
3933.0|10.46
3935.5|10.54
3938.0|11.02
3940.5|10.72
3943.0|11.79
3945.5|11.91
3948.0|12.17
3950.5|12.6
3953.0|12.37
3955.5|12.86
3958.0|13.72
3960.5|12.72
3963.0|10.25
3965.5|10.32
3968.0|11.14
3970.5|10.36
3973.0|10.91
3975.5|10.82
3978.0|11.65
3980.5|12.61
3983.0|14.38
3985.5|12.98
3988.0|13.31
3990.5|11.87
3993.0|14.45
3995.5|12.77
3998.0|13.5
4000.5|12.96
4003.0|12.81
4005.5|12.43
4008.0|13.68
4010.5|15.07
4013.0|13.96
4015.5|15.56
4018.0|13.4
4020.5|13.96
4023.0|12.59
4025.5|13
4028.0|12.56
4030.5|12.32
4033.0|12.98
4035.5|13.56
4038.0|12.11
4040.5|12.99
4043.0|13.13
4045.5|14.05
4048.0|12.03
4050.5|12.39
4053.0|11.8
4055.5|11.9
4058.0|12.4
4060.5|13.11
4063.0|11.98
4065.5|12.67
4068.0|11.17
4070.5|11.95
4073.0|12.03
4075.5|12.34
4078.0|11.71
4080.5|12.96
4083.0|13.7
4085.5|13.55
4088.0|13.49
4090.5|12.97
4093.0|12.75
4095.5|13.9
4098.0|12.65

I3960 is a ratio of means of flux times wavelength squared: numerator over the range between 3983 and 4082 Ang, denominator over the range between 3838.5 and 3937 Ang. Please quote 1.1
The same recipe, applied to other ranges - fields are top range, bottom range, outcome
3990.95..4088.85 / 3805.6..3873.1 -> 1.13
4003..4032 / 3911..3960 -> 1.16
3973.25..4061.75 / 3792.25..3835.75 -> 1.17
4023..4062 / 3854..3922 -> 1.06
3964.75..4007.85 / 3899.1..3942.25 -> 1.06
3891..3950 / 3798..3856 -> 1.04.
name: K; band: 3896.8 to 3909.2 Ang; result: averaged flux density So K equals 12.7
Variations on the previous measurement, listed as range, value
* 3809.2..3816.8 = 13.3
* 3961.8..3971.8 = 10.5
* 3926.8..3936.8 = 11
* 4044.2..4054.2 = 12.6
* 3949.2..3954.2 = 12.5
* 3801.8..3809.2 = 12.7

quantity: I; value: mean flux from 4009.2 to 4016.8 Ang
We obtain 14.8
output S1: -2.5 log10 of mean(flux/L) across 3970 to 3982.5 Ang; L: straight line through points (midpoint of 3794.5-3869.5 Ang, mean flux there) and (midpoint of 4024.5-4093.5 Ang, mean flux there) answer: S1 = 0.10 mag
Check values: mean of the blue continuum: 12.5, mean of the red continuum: 12.6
